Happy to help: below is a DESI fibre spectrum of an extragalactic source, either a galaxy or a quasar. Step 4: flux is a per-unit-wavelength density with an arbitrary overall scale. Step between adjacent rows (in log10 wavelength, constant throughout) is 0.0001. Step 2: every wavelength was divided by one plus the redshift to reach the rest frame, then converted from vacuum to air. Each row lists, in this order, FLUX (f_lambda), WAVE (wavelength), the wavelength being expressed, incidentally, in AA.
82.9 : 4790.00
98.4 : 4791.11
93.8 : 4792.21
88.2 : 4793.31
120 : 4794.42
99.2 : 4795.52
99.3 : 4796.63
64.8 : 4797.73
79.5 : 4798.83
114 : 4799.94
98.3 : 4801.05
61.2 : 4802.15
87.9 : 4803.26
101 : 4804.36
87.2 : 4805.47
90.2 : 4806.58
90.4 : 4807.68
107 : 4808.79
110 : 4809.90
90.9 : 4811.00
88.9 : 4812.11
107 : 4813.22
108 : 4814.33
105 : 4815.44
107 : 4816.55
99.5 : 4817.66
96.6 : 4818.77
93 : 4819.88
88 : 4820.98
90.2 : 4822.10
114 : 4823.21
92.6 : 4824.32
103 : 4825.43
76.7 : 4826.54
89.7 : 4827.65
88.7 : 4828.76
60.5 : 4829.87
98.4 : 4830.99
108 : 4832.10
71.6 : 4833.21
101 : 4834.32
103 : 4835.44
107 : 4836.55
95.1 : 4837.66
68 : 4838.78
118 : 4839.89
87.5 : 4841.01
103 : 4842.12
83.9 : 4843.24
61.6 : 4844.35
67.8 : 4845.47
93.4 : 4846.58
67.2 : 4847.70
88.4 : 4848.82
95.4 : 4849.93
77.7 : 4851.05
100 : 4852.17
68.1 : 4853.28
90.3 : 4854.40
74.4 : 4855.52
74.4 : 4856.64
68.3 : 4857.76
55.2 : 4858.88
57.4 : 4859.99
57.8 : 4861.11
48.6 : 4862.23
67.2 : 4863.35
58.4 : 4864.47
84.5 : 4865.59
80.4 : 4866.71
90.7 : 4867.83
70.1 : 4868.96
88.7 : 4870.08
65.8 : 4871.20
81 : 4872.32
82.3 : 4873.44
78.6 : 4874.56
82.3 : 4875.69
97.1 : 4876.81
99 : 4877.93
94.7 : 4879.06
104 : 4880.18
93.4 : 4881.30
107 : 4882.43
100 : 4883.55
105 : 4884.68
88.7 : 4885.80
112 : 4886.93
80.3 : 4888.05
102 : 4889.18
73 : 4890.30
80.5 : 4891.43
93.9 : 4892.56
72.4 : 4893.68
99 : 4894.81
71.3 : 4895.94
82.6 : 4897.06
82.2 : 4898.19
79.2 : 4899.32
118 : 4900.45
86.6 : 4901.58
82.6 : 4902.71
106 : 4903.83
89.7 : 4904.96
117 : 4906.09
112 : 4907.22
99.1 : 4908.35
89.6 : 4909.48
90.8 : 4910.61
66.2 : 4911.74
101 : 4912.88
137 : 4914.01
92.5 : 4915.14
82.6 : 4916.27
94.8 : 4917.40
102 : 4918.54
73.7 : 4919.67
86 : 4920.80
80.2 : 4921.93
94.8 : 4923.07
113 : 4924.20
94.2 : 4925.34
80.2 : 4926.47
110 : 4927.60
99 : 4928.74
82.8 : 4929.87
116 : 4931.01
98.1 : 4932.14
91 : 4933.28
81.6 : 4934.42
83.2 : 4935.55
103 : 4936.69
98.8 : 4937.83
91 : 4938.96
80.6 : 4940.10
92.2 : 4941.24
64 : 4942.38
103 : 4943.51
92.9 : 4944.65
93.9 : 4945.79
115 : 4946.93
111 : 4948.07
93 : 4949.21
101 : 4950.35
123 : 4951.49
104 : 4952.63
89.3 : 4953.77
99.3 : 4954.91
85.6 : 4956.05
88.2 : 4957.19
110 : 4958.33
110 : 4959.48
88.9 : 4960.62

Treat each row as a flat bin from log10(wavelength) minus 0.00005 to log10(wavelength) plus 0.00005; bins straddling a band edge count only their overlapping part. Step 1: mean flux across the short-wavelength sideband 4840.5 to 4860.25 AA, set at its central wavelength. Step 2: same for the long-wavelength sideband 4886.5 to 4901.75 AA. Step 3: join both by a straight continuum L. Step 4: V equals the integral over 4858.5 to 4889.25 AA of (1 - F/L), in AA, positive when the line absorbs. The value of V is 0.3 AA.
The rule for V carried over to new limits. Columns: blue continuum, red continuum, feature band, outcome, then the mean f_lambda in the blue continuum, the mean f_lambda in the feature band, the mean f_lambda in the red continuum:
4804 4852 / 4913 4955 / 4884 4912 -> 0.97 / 92.6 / 91.5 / 95.9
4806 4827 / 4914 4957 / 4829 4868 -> 6.53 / 97.9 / 80.9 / 95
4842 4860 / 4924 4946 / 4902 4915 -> -1.54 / 78.1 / 98.8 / 93.1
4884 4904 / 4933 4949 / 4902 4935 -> -1.43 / 89.5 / 95.3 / 93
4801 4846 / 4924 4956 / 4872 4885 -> 0.09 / 92.8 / 93.7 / 96.2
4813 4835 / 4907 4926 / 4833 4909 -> 6.84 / 94.8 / 86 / 94.3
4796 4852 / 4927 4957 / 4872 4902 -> 1.09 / 91.8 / 90.7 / 96.1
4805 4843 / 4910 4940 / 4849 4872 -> 5.05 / 95.3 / 74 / 93.8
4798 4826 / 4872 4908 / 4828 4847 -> 1.14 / 96.1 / 89.2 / 92.4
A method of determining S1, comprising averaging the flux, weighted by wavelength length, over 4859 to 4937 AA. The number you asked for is 89.1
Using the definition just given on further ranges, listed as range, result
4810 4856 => 91.1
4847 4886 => 81.2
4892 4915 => 93.8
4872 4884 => 92.9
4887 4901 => 87.1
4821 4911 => 86.8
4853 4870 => 70.2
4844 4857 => 80.2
